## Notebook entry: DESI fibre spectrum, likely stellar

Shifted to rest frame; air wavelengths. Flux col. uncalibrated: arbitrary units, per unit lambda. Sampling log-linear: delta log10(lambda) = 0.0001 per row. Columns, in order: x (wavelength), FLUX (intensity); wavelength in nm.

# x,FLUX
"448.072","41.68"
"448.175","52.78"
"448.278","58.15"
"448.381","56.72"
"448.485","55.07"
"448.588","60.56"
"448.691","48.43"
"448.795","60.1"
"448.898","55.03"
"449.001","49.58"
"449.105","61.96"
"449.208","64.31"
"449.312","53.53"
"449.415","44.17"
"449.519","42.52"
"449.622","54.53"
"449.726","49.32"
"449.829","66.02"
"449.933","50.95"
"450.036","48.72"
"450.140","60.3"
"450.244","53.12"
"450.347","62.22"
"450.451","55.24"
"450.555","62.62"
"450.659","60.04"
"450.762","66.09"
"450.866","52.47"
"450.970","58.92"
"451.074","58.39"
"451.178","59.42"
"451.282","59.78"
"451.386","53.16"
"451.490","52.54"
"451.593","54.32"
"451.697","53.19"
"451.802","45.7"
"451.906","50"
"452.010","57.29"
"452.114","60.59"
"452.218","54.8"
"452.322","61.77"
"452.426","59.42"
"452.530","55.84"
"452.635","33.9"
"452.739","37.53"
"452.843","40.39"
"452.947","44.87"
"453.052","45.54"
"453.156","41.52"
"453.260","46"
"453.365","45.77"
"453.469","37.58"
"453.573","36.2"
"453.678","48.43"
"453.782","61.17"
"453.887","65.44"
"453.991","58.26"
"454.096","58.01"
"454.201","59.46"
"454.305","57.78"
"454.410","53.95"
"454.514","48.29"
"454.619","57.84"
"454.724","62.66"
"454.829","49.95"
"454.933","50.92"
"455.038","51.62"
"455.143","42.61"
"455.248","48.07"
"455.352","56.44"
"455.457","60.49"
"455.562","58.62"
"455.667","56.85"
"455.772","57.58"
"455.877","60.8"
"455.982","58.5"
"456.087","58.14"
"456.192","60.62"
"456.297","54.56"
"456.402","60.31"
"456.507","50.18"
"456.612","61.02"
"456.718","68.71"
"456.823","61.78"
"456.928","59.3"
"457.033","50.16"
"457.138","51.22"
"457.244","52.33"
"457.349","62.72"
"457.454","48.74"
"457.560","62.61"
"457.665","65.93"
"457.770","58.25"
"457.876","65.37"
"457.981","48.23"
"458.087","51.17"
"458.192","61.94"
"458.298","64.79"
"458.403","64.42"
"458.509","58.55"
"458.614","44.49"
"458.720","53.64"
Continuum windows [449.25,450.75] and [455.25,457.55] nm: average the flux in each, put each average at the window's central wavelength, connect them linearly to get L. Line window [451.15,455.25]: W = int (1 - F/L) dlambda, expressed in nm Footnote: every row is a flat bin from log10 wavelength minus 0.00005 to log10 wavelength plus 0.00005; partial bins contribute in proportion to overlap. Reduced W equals 0.34 nm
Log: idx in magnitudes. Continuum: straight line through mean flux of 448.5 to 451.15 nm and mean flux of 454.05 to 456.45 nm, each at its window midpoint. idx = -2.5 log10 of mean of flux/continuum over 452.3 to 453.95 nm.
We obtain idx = 0.18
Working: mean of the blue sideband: 56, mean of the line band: 47.4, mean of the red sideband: 55.8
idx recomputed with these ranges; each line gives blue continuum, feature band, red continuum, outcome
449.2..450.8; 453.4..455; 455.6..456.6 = 0.07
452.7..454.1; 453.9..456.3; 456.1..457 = -0.04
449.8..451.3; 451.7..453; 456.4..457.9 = 0.16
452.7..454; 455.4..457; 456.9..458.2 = -0.11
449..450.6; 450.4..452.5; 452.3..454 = -0.11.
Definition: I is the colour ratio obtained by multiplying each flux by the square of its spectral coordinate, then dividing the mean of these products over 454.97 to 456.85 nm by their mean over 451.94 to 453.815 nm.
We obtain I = 1.20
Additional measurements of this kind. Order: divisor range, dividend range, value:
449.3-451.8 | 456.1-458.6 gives 1.08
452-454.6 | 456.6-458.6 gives 1.17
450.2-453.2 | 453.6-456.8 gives 1.07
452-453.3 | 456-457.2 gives 1.20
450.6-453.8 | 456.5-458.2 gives 1.15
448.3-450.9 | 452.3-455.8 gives 0.94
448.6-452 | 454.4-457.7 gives 1.05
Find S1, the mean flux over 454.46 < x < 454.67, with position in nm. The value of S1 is 53.1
